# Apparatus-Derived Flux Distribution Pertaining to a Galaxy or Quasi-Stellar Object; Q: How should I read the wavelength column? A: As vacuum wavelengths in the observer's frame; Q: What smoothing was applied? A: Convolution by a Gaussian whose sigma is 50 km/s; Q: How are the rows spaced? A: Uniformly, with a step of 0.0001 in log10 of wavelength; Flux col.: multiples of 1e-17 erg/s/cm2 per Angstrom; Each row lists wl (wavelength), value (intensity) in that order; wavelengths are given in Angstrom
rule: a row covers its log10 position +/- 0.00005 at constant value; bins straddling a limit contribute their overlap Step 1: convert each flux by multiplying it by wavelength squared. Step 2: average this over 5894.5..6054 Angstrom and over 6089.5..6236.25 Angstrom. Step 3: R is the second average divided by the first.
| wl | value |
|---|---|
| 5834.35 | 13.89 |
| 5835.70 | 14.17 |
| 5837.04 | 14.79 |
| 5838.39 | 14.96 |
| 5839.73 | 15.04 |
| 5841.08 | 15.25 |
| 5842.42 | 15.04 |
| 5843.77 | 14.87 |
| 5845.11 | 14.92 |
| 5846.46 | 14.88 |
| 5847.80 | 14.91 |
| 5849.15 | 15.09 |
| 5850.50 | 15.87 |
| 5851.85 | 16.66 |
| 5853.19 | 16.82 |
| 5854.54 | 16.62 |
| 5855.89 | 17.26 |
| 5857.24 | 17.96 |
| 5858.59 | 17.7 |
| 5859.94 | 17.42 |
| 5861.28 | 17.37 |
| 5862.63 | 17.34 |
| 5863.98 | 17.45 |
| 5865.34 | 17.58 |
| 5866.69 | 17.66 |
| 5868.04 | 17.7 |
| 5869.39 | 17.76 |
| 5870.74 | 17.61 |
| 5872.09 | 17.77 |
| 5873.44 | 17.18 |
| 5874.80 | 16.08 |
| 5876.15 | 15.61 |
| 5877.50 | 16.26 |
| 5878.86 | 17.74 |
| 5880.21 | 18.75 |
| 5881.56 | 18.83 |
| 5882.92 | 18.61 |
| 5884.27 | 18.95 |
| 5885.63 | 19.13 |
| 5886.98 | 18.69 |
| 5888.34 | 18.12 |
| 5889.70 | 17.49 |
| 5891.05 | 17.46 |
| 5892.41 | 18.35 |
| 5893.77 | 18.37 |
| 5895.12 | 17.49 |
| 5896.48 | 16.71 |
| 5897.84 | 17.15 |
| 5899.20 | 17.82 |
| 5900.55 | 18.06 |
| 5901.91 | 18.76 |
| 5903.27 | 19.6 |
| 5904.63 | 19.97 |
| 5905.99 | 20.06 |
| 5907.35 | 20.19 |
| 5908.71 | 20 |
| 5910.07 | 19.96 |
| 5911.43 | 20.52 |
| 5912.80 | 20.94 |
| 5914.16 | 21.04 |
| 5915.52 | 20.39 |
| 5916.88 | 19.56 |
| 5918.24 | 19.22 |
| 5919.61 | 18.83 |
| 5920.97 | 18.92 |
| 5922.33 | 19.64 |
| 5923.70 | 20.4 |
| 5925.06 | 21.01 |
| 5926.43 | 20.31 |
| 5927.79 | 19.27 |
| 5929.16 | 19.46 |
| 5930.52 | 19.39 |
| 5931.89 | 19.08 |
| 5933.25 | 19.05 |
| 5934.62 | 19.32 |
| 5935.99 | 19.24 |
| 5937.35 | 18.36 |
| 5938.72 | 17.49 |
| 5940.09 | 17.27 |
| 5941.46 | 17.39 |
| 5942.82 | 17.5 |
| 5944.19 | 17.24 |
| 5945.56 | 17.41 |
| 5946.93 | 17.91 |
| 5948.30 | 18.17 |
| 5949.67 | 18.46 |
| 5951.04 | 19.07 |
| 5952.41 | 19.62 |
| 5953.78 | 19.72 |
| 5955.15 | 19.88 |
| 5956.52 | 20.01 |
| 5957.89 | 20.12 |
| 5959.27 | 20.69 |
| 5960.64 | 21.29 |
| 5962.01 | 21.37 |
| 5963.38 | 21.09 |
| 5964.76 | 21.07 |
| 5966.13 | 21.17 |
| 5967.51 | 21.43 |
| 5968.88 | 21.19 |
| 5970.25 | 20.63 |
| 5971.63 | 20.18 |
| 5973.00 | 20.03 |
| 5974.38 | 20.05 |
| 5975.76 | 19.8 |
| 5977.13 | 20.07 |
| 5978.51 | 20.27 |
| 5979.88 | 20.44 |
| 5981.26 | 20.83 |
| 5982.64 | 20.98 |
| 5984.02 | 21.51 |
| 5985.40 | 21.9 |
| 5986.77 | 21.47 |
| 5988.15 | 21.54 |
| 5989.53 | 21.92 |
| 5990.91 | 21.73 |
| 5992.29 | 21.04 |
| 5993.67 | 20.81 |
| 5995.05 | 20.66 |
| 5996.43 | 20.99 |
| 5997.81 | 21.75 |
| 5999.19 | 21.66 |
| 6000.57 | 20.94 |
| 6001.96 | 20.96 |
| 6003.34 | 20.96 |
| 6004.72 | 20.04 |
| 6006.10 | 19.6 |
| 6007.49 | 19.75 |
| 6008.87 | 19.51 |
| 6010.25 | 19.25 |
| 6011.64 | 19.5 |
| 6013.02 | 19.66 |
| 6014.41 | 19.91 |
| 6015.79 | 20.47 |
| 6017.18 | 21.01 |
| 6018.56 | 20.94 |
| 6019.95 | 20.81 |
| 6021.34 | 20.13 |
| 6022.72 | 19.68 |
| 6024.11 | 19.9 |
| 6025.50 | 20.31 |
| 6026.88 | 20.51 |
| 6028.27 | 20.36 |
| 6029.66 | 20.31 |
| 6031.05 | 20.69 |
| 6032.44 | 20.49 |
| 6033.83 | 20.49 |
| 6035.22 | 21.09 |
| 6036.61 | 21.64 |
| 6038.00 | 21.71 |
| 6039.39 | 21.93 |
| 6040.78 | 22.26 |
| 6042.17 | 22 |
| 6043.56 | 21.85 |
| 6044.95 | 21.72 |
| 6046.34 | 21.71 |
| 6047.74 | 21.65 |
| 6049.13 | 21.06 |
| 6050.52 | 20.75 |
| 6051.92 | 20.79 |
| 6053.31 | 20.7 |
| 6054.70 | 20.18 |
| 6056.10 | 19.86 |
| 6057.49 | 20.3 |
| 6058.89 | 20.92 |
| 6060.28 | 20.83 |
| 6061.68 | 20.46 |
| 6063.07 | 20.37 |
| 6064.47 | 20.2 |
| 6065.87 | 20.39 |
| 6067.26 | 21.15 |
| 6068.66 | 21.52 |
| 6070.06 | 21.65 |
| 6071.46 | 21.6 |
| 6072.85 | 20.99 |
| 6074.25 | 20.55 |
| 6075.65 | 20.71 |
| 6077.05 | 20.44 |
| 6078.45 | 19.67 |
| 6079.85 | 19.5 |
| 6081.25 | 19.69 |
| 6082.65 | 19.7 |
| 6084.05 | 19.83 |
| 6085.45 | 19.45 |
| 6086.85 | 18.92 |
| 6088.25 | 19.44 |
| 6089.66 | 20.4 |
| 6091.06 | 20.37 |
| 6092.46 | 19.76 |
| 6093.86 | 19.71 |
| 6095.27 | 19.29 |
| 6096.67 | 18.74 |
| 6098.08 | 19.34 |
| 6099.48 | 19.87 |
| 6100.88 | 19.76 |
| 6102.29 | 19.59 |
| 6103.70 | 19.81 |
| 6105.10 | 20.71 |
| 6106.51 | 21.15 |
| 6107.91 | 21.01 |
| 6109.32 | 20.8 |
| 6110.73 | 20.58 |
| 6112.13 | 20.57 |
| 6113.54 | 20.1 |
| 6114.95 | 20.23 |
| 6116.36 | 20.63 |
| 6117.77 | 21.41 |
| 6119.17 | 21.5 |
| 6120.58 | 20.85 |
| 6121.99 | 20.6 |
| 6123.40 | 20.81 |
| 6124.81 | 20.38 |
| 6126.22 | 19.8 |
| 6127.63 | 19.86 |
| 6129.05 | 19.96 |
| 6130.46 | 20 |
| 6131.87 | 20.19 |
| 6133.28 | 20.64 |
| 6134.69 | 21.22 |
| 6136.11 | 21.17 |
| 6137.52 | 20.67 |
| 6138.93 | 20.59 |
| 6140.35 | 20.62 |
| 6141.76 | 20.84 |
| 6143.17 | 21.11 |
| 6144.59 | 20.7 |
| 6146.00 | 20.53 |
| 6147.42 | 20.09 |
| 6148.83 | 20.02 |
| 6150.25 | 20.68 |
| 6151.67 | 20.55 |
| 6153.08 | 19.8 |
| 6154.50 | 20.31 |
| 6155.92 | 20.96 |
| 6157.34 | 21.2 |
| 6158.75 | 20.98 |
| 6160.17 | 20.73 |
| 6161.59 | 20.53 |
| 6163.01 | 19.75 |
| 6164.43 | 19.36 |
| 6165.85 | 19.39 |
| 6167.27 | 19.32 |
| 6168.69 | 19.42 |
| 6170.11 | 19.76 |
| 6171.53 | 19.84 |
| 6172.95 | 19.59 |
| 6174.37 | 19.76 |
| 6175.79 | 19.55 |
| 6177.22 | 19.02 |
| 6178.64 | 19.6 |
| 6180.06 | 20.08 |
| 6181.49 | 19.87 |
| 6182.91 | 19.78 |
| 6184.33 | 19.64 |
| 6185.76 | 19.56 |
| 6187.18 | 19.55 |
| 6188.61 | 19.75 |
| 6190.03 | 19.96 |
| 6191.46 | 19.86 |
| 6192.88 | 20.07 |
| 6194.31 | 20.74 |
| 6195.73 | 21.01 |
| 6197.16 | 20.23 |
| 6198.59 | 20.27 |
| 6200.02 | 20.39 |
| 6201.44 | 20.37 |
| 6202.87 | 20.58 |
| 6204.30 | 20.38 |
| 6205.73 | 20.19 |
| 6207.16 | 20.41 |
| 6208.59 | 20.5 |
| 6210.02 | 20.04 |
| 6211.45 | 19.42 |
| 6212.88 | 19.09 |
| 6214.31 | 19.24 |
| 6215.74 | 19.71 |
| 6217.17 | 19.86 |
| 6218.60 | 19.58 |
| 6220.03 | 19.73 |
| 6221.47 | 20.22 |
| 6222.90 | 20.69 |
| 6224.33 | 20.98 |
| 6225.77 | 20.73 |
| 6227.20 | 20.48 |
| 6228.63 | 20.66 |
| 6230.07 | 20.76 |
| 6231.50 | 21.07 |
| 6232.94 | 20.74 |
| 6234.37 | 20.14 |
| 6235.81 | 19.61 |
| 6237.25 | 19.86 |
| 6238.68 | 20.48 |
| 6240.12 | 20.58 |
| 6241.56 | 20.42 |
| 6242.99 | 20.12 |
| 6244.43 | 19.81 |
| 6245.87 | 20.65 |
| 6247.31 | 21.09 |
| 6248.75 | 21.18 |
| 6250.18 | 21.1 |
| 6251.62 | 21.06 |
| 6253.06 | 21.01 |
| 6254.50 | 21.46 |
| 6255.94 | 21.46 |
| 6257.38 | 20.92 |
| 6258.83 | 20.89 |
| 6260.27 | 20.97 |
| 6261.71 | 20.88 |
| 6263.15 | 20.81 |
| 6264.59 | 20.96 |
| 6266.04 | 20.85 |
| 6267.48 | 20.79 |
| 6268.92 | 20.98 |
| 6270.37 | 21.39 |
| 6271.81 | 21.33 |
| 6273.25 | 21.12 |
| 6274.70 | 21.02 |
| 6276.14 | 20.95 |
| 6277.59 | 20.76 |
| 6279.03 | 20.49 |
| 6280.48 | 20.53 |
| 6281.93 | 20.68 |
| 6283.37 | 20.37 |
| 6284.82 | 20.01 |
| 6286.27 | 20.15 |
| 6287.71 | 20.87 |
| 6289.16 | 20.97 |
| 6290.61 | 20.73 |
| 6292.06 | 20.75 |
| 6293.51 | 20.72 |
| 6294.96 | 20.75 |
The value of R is 1.07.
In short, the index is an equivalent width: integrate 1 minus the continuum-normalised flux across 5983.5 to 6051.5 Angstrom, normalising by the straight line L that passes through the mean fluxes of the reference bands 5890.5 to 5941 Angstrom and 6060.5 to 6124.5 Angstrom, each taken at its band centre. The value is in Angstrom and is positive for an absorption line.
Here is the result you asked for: -3.60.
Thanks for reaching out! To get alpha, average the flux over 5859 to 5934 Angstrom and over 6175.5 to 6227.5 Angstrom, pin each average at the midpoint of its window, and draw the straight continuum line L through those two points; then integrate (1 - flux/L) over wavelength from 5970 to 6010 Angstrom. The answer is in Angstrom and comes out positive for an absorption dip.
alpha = -3.6 Angstrom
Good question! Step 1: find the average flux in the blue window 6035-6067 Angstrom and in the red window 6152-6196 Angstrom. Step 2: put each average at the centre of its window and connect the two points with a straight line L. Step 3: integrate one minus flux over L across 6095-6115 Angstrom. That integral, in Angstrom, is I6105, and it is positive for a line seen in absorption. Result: 0.45 Angstrom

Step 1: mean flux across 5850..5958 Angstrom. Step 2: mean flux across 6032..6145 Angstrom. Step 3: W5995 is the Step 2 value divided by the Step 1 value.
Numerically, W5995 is 1.1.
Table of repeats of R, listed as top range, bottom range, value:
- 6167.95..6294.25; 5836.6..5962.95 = 1.25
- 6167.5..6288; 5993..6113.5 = 1.05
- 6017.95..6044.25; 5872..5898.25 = 1.24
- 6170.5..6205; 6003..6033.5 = 1.05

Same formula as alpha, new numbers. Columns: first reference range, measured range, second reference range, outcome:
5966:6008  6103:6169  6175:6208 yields -0.7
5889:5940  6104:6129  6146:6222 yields -1.0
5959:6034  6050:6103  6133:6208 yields 0.7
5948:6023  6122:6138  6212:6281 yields 0.1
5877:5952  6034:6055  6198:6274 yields -2.0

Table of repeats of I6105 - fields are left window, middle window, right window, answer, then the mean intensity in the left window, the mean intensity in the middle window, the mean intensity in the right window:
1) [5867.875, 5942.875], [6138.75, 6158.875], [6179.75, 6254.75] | -0.7 Angstrom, 18.7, 20.6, 20.3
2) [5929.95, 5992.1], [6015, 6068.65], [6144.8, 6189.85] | -2.5 Angstrom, 19.9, 20.8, 20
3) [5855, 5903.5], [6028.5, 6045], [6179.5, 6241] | -2.1 Angstrom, 17.8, 21.3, 20.2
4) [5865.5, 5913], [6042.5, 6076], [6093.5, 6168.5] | -2.0 Angstrom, 18.3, 20.9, 20.4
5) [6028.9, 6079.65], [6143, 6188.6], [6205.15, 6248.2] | 1.0 Angstrom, 20.9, 20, 20.2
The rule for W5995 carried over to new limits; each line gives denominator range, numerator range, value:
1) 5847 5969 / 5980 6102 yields 1.11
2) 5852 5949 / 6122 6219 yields 1.09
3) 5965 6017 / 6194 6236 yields 0.98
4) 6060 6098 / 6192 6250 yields 1.01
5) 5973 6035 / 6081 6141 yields 0.98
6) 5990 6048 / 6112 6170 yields 0.98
